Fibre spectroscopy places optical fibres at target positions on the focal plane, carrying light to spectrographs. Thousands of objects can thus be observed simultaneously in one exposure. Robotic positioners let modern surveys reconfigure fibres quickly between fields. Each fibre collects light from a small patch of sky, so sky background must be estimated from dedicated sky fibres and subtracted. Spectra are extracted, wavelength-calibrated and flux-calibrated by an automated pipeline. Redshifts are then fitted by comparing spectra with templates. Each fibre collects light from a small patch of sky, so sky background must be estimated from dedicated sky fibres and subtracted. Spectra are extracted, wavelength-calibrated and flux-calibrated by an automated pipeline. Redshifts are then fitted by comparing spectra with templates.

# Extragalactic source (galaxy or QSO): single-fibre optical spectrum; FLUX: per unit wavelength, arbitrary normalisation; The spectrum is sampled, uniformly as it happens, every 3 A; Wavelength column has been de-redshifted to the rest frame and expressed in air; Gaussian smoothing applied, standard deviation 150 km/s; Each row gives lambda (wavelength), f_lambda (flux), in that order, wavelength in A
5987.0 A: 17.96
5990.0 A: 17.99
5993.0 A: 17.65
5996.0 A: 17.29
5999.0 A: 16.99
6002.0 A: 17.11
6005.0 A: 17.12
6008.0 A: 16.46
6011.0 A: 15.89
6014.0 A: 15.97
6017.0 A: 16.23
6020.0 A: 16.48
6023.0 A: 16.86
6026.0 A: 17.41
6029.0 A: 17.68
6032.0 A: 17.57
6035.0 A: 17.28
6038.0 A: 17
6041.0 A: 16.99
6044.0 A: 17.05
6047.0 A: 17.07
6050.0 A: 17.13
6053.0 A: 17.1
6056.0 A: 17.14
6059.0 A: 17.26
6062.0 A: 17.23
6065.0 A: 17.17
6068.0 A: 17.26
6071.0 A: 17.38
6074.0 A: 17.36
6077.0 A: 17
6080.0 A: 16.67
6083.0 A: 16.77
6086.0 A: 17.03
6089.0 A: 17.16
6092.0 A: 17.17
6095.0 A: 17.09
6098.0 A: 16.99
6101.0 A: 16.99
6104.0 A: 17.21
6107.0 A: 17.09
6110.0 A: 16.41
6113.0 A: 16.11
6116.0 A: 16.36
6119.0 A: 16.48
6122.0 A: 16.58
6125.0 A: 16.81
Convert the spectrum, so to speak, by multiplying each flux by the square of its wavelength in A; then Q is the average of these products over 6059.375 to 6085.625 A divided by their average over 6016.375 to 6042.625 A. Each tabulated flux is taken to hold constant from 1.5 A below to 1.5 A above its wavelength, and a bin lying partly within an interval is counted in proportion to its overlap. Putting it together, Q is 1.02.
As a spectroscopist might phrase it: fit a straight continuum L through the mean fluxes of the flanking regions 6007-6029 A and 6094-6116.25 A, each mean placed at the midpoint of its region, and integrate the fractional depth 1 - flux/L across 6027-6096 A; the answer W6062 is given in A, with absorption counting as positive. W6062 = -1.99 A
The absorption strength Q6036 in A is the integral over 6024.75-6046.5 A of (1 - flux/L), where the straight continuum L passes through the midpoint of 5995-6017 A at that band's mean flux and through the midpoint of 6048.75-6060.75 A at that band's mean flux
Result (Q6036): -0.40 A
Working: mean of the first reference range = 16.6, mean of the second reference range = 17.2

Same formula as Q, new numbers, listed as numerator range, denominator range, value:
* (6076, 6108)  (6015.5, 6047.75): 1.02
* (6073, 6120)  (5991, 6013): 1.03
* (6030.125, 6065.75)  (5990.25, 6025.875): 1.04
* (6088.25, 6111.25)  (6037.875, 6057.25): 1.01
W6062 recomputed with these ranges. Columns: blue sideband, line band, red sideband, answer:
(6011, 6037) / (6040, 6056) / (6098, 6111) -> -0.17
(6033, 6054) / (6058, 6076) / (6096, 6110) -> -0.22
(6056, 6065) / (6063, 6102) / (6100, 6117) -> -0.24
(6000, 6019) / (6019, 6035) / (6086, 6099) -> -0.60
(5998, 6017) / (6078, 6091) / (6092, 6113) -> -0.06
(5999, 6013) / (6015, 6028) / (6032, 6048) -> 0.09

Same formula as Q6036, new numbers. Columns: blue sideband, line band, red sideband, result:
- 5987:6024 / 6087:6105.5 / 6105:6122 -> -0.58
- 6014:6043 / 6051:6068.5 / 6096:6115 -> -0.28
